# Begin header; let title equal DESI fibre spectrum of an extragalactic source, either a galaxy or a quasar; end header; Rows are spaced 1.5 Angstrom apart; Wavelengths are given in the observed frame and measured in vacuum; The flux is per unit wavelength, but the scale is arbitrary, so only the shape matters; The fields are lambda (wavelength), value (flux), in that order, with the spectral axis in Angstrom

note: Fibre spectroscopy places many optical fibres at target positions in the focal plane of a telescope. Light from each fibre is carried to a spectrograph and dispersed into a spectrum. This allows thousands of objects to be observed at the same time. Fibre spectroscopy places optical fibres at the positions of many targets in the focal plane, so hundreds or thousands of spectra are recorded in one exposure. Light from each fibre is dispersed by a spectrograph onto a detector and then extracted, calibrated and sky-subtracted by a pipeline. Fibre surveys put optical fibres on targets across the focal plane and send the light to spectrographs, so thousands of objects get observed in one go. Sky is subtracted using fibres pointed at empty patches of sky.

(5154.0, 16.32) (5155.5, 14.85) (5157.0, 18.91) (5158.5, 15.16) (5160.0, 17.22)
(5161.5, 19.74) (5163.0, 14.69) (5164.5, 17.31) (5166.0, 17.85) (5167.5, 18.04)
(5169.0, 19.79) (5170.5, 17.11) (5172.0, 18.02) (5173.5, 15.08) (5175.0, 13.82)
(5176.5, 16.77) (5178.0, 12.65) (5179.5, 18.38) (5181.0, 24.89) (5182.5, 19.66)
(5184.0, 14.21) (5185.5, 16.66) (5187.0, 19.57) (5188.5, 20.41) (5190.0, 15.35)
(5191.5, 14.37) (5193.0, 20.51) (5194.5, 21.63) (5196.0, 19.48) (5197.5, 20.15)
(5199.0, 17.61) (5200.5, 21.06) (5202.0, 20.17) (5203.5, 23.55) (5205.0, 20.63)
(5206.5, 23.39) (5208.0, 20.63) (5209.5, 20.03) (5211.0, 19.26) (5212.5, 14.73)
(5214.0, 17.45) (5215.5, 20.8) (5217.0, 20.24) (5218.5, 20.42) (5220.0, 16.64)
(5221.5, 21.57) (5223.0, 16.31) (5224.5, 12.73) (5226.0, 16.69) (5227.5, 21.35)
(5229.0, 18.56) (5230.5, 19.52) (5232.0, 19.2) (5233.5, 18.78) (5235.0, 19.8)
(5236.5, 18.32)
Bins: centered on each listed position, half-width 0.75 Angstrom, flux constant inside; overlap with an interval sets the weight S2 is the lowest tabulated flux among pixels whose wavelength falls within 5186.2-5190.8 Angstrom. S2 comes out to 15.35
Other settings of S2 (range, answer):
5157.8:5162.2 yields 15.16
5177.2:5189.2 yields 12.65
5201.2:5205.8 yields 20.17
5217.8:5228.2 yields 12.73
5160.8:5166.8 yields 14.69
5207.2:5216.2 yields 14.73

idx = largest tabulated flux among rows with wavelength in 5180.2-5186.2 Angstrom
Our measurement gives 24.89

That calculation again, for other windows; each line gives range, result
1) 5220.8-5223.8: 21.57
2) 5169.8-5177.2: 18.02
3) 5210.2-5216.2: 20.8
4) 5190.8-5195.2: 21.63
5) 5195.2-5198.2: 20.15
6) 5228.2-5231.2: 19.52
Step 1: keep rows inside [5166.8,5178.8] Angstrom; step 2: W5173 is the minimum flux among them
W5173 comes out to 12.65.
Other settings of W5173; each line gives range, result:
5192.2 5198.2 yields 19.48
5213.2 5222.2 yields 16.64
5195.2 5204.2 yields 17.61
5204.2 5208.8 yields 20.63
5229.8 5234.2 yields 18.78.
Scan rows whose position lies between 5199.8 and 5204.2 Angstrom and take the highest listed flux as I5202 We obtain 23.55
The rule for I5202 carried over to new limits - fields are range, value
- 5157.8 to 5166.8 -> 19.74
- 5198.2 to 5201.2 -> 21.06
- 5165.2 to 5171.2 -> 19.79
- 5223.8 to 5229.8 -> 21.35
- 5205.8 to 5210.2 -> 23.39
